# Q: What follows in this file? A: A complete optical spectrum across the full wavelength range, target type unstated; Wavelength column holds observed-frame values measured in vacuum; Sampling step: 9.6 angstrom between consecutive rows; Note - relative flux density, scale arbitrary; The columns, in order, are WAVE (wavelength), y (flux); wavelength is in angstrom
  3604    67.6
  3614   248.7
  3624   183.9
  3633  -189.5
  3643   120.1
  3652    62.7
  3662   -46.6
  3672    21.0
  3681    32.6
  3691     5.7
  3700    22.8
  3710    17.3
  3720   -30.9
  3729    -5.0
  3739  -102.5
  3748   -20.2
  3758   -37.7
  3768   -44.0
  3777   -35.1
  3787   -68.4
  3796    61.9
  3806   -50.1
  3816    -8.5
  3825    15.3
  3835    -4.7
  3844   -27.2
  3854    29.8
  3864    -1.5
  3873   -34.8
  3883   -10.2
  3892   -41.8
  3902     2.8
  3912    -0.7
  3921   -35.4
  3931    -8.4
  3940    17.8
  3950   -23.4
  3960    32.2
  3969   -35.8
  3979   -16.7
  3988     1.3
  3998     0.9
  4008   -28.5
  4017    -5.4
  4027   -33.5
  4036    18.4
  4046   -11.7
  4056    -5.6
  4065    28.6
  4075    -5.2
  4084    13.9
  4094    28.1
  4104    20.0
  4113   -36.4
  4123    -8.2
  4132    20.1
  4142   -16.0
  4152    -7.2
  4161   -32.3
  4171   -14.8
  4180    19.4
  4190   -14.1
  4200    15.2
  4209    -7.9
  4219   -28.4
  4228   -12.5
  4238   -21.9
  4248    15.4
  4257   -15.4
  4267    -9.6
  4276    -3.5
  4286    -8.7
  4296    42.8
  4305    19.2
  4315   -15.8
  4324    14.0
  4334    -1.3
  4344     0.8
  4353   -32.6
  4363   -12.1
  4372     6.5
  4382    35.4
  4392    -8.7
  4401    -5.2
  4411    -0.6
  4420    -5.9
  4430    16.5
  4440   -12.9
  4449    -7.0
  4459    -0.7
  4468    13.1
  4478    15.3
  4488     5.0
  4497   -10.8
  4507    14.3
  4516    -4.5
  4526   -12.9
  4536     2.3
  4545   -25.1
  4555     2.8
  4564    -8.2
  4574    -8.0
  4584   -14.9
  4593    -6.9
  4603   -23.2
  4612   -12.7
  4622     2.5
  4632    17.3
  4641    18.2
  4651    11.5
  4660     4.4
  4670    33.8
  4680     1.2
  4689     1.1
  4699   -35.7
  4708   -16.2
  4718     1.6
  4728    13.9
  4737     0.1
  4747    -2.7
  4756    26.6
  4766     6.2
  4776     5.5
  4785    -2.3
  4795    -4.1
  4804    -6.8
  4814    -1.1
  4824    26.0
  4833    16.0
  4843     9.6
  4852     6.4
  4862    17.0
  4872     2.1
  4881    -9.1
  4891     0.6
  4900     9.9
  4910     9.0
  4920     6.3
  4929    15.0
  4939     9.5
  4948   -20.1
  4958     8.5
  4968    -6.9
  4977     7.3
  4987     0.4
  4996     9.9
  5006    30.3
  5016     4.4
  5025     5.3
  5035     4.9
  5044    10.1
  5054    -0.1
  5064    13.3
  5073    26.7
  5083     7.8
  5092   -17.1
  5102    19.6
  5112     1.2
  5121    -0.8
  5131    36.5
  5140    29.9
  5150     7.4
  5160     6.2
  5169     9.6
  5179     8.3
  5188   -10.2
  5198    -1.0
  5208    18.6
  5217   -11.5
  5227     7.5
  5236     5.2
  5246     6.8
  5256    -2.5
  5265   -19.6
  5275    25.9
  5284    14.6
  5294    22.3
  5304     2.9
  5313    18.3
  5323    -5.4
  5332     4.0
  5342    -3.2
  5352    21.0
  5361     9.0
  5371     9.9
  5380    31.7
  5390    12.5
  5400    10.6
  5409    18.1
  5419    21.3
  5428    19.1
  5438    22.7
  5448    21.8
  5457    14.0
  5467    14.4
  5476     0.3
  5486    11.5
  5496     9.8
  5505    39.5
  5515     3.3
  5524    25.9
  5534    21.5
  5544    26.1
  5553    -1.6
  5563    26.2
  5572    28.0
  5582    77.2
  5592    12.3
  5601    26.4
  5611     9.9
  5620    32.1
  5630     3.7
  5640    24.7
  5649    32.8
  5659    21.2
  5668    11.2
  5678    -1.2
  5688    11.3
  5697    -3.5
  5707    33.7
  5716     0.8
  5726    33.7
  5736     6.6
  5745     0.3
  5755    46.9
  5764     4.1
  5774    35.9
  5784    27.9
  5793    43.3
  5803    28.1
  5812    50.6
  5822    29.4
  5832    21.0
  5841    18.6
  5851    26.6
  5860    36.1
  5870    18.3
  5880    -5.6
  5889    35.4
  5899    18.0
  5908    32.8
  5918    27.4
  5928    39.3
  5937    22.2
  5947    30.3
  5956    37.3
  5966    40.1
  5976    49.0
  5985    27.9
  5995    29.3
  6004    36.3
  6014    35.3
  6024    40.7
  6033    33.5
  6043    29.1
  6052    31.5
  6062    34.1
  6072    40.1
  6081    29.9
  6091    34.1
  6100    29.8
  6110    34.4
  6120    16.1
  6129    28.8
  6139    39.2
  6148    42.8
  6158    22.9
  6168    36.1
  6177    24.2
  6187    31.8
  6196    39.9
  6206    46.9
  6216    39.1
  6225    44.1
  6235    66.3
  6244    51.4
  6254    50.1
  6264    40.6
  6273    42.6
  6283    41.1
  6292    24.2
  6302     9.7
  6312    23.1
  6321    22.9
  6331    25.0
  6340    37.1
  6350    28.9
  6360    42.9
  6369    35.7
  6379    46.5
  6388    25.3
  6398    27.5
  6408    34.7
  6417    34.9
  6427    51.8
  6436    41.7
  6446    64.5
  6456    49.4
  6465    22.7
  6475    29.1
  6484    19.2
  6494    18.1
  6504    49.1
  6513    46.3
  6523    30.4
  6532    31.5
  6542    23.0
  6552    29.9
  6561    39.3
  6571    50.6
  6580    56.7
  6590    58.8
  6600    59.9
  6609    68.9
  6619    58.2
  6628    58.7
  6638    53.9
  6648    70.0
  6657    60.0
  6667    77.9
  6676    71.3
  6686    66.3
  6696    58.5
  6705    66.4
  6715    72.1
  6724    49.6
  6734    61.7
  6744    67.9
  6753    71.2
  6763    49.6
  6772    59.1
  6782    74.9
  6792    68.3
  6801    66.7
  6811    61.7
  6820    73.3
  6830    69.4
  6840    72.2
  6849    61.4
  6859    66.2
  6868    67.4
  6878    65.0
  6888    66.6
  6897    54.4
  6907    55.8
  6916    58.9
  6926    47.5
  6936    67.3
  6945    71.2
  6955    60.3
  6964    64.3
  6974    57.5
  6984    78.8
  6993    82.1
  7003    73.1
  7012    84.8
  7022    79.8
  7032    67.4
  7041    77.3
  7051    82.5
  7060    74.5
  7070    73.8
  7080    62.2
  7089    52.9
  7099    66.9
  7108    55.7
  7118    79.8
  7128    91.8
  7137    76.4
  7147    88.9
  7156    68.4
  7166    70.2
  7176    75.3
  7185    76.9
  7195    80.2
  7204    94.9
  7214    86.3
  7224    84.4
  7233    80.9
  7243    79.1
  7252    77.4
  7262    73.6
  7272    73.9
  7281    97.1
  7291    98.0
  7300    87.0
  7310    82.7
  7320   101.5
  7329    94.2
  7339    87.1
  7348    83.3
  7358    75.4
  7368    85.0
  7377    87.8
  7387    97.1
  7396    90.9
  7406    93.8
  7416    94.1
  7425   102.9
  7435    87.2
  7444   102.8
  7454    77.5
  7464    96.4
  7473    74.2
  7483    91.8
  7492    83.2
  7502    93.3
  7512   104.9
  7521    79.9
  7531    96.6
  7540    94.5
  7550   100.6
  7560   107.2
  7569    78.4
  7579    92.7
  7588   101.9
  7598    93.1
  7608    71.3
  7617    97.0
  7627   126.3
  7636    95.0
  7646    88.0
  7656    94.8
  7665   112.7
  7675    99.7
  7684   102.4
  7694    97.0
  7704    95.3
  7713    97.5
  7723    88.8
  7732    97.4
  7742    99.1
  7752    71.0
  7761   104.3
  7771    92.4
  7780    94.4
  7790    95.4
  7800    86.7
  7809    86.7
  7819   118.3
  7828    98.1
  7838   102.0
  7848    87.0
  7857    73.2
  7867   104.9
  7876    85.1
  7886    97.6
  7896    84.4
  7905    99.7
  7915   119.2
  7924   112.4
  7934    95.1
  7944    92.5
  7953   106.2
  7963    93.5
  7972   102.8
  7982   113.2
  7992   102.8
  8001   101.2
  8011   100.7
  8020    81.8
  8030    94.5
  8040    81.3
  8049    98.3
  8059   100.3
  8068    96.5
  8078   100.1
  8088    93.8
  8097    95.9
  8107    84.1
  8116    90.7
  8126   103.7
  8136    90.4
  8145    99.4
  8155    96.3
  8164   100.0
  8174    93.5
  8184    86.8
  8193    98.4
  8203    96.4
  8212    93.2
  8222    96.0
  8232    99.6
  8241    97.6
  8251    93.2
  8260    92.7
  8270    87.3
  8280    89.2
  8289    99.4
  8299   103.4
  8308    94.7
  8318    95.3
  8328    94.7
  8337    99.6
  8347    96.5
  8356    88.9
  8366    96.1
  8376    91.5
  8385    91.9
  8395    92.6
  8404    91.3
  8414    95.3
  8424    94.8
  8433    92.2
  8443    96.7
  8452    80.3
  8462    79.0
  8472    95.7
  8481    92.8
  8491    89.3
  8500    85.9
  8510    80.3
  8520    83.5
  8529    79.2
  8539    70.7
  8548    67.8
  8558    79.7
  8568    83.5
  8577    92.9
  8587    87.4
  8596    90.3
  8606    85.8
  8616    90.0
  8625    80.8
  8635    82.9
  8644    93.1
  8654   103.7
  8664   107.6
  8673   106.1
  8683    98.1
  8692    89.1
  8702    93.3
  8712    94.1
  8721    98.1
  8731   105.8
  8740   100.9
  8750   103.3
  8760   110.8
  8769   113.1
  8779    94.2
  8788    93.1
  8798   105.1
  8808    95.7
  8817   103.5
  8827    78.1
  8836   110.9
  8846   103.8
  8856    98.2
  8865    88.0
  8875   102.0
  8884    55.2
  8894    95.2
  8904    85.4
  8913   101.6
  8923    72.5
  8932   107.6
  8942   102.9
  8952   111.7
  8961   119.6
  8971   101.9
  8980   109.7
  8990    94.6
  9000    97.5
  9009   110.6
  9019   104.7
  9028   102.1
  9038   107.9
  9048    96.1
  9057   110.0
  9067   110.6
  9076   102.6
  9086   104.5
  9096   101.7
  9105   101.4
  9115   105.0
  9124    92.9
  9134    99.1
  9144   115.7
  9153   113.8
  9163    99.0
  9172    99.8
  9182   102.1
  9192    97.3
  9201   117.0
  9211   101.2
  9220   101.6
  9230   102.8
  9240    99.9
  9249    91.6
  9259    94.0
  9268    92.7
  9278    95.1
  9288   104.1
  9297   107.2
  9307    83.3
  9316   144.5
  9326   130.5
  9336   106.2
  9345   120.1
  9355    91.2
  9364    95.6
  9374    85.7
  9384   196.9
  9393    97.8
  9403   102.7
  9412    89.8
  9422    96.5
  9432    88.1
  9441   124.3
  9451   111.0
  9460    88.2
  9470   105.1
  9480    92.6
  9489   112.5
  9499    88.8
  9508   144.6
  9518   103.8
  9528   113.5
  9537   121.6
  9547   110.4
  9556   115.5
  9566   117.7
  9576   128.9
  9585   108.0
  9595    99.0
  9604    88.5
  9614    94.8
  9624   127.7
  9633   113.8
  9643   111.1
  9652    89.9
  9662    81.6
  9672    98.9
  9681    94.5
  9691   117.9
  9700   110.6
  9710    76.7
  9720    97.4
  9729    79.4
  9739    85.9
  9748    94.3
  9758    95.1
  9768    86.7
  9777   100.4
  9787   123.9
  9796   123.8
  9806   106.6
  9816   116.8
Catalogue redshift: 0.649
